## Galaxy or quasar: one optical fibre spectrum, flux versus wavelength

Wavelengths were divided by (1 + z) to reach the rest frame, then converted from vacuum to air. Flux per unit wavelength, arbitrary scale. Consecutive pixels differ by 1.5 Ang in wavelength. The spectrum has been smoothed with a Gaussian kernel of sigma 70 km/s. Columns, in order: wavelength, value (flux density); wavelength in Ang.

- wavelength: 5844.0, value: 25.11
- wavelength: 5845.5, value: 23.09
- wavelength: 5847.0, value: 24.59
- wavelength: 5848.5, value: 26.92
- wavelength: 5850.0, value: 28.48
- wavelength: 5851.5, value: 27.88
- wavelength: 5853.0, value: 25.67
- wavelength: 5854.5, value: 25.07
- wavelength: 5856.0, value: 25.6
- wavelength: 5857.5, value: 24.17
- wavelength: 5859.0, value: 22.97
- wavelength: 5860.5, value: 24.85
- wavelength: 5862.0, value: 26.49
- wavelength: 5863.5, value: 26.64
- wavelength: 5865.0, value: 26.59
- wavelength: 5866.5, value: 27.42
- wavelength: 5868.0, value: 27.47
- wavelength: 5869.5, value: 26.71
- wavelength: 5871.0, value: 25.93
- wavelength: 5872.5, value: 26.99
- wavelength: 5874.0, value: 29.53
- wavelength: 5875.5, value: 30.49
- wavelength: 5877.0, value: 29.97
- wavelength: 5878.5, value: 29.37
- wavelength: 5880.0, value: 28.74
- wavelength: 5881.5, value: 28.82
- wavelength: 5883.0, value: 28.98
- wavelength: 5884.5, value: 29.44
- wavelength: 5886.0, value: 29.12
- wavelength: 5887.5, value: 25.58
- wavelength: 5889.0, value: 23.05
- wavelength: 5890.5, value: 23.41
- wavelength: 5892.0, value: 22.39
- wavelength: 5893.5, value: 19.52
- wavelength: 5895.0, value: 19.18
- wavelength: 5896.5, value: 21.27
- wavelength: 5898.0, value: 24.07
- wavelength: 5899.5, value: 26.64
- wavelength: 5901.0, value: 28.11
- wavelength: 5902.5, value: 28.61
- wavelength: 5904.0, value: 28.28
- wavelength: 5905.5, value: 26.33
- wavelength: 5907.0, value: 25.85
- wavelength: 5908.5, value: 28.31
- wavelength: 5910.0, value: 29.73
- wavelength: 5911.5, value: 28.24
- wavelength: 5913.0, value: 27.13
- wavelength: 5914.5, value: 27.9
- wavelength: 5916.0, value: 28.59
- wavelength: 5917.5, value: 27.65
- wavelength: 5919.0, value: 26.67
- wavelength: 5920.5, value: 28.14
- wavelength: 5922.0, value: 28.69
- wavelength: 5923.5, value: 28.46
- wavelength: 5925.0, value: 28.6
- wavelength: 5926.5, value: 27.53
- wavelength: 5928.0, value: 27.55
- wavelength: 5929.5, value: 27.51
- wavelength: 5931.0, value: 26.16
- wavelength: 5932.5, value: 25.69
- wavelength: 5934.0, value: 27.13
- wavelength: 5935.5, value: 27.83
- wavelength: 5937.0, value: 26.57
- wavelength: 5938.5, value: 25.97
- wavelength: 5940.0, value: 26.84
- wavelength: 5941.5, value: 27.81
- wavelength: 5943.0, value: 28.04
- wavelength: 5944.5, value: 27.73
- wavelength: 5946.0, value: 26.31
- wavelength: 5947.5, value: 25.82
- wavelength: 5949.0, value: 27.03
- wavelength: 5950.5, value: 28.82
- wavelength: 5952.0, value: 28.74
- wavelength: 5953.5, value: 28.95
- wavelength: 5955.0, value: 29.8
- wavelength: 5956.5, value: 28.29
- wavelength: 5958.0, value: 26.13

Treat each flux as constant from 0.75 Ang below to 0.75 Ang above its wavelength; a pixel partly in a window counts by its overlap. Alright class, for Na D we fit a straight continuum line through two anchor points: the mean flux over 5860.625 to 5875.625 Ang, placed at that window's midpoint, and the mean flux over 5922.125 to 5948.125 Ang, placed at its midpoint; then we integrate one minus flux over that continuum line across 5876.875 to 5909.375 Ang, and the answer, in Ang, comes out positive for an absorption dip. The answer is 1.3 Ang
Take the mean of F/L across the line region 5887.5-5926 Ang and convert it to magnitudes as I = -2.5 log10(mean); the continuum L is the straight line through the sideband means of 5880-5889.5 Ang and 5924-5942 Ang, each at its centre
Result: 0.05 mag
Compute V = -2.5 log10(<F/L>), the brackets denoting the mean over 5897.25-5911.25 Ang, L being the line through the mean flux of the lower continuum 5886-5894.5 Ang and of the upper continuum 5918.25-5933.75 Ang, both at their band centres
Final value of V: -0.10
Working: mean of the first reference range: 23.2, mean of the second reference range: 27.5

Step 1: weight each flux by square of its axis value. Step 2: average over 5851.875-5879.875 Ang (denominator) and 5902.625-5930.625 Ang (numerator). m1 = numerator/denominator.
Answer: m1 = 1.06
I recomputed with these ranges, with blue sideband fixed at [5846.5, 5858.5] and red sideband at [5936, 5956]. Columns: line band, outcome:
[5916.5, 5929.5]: -0.028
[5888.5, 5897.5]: 0.235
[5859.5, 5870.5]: -0.011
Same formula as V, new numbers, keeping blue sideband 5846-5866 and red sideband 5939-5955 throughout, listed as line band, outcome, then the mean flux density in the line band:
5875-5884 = -0.12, 29.4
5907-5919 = -0.04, 28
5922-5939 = 0.00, 27.3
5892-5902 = 0.15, 23.2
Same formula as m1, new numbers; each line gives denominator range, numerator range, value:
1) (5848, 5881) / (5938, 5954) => 1.04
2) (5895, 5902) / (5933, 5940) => 1.11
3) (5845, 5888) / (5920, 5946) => 1.04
